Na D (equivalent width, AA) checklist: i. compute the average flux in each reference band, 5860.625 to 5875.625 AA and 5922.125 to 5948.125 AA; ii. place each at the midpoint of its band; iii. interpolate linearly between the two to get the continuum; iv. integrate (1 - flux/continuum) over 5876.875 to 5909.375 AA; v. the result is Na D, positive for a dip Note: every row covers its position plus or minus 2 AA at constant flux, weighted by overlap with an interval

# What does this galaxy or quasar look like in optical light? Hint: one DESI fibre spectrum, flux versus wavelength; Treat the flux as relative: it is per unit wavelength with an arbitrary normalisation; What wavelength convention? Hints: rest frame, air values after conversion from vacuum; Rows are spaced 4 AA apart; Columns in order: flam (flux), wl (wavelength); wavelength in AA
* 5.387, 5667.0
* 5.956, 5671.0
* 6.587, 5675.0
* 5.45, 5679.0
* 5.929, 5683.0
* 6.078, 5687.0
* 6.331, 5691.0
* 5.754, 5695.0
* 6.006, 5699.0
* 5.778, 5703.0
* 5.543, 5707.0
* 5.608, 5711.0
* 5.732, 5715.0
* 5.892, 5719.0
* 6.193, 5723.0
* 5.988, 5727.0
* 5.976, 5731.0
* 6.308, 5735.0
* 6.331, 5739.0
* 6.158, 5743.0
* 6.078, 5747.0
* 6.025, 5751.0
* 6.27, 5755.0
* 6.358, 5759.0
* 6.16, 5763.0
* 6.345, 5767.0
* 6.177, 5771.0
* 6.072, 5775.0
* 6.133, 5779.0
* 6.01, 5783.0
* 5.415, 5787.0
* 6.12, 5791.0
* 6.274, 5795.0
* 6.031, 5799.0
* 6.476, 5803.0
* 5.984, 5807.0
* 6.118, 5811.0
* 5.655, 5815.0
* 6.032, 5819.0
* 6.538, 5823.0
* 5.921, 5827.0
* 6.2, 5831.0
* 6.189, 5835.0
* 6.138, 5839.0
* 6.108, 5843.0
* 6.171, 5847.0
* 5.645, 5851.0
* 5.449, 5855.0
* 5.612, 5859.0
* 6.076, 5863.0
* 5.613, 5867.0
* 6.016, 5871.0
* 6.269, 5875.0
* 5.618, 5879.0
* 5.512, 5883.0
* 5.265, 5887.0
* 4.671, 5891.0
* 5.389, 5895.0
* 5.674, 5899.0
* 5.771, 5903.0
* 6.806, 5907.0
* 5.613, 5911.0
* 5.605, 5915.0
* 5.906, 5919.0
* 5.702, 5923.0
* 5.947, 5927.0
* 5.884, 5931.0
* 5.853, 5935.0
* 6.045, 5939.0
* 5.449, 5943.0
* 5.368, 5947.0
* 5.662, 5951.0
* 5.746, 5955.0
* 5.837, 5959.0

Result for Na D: 1.6 AA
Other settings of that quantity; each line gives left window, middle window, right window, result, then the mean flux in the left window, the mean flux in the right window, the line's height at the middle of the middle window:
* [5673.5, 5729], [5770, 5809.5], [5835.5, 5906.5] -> -1.7 AA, 5.91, 5.74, 5.82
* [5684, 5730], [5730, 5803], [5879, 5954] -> -3.7 AA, 5.9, 5.67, 5.84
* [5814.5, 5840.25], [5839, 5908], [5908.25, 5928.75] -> 2.5 AA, 6.12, 5.79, 5.95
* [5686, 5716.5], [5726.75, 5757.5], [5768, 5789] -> -1.2 AA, 5.85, 5.98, 5.92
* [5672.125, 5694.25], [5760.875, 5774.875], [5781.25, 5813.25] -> -0.4 AA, 6.05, 6.05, 6.05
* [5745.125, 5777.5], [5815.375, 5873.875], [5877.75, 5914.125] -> -1.6 AA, 6.19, 5.59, 5.82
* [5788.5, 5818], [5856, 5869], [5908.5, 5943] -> 0.5 AA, 6.08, 5.81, 5.95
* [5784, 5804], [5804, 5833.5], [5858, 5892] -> -0.8 AA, 6.04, 5.66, 5.92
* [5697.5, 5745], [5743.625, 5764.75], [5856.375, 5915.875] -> -1.0 AA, 5.96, 5.7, 5.91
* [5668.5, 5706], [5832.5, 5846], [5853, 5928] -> -0.9 AA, 5.97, 5.71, 5.77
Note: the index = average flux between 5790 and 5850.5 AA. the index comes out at 6.12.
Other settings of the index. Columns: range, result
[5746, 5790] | 6.1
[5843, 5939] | 5.76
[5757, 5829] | 6.1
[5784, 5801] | 5.96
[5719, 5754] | 6.12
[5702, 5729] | 5.82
